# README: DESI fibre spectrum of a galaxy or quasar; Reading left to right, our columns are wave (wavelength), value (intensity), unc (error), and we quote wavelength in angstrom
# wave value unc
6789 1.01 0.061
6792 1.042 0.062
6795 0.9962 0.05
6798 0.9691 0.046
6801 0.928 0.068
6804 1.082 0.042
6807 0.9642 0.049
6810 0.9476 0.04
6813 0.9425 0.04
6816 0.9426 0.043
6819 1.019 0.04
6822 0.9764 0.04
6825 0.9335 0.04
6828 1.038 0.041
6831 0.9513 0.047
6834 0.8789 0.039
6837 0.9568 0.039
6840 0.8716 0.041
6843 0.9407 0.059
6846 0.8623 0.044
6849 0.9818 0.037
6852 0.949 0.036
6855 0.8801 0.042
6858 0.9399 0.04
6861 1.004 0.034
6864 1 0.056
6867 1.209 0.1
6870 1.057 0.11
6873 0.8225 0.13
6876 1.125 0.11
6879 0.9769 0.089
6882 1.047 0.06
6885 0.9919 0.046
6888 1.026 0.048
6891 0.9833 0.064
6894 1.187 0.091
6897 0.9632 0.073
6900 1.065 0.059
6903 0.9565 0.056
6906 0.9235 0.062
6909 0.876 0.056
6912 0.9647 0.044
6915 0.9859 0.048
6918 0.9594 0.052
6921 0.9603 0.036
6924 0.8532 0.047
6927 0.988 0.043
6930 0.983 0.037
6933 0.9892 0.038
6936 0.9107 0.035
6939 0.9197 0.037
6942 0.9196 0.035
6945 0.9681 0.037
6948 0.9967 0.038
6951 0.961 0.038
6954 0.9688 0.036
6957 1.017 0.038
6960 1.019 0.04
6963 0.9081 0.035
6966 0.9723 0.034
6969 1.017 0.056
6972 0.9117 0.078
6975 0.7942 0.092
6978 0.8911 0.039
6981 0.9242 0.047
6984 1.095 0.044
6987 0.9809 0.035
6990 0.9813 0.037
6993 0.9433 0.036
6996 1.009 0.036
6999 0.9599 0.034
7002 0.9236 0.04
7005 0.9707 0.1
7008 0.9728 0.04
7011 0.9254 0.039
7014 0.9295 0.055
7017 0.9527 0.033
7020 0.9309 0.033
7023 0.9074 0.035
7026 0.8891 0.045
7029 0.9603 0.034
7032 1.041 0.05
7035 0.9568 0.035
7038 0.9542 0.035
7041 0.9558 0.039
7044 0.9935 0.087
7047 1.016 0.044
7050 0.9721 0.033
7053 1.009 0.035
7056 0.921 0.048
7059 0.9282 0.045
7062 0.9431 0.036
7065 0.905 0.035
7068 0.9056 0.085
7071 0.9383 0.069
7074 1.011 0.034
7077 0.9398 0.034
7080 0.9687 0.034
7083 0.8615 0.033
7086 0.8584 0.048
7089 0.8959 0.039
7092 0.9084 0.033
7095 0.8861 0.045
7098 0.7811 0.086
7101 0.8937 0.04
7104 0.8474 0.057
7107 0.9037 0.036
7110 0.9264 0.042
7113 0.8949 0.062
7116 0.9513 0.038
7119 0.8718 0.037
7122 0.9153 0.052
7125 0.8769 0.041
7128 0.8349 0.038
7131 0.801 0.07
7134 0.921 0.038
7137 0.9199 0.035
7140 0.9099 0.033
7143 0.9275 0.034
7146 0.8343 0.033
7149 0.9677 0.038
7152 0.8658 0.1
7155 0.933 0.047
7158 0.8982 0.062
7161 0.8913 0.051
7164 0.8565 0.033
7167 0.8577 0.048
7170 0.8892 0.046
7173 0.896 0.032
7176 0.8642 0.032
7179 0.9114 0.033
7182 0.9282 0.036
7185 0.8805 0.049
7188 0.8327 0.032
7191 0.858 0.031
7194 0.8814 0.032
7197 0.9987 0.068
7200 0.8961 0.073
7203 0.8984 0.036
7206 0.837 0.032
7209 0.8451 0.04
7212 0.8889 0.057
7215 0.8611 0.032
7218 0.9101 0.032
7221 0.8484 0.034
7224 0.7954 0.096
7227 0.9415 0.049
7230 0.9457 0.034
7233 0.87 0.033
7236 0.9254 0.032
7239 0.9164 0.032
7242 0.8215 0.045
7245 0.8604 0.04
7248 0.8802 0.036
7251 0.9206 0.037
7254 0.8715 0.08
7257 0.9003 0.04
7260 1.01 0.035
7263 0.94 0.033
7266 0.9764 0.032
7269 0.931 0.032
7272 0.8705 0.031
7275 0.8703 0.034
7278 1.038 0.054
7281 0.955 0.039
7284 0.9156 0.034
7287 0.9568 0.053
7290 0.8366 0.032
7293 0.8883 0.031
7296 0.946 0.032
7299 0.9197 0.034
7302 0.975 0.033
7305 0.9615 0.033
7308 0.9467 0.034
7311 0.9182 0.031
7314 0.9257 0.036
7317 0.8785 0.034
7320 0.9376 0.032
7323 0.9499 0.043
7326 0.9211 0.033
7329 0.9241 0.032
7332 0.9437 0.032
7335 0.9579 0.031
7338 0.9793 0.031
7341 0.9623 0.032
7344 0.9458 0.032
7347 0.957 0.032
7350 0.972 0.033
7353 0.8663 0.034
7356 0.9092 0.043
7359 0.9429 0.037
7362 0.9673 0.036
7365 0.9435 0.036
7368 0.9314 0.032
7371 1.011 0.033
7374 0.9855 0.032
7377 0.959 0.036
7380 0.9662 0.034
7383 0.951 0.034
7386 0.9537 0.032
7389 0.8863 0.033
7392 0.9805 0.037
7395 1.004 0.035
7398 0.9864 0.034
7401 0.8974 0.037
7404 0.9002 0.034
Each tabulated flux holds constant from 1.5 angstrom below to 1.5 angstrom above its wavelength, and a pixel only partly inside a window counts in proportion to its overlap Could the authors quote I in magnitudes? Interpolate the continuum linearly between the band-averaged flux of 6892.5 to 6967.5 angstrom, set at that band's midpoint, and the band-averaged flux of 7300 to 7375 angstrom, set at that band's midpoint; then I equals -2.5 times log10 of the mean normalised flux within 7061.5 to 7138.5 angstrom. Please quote 0.07 mag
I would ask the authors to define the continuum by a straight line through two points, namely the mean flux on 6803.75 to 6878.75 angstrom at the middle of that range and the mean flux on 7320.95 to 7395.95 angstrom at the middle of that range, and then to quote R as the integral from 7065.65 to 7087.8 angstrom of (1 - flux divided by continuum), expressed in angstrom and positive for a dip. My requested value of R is 0.8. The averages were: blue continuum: 0.969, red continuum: 0.95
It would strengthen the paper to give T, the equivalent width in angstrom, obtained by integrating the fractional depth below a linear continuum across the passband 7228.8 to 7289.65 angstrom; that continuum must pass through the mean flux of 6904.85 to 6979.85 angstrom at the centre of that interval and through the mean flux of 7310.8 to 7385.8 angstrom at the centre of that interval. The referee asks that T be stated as 1.81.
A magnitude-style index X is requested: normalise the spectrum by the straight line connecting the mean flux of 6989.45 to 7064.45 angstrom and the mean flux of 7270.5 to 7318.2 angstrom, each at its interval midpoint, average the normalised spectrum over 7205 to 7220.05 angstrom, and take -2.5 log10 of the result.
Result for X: 0.08 mag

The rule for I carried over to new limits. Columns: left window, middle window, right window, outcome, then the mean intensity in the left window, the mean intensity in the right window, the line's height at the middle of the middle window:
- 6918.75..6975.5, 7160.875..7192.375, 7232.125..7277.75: 0.050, 0.953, 0.908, 0.92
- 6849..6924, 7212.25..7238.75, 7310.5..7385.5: 0.080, 0.991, 0.945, 0.957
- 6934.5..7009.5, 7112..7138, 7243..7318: 0.064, 0.957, 0.923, 0.941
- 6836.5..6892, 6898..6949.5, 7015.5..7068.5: 0.019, 0.981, 0.953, 0.971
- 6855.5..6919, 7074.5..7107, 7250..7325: 0.089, 1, 0.93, 0.965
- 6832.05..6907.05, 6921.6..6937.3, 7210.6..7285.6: 0.029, 0.984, 0.907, 0.972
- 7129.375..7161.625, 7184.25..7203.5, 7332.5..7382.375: 0.021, 0.897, 0.953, 0.91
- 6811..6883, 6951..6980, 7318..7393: 0.023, 0.97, 0.948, 0.965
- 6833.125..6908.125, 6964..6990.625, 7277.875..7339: 0.024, 0.984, 0.934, 0.972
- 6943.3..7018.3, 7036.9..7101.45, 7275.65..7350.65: 0.028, 0.96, 0.939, 0.954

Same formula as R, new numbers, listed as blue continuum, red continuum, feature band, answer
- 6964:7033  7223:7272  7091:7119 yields 1.3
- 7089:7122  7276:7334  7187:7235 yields 1.5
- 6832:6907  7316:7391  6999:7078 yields 1.5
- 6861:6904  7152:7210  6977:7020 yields 0.6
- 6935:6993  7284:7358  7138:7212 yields 4.1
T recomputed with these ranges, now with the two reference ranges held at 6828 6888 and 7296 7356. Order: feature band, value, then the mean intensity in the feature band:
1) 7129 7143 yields 0.9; 0.89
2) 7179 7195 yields 1.2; 0.879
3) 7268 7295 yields 0.7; 0.918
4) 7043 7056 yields -0.4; 0.989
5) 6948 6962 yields -0.3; 0.989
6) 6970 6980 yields 0.9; 0.876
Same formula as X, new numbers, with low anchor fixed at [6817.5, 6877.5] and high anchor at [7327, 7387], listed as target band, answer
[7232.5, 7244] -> 0.085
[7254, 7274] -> 0.027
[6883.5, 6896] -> -0.081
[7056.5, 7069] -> 0.047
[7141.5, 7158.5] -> 0.063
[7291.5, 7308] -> 0.017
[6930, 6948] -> 0.019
